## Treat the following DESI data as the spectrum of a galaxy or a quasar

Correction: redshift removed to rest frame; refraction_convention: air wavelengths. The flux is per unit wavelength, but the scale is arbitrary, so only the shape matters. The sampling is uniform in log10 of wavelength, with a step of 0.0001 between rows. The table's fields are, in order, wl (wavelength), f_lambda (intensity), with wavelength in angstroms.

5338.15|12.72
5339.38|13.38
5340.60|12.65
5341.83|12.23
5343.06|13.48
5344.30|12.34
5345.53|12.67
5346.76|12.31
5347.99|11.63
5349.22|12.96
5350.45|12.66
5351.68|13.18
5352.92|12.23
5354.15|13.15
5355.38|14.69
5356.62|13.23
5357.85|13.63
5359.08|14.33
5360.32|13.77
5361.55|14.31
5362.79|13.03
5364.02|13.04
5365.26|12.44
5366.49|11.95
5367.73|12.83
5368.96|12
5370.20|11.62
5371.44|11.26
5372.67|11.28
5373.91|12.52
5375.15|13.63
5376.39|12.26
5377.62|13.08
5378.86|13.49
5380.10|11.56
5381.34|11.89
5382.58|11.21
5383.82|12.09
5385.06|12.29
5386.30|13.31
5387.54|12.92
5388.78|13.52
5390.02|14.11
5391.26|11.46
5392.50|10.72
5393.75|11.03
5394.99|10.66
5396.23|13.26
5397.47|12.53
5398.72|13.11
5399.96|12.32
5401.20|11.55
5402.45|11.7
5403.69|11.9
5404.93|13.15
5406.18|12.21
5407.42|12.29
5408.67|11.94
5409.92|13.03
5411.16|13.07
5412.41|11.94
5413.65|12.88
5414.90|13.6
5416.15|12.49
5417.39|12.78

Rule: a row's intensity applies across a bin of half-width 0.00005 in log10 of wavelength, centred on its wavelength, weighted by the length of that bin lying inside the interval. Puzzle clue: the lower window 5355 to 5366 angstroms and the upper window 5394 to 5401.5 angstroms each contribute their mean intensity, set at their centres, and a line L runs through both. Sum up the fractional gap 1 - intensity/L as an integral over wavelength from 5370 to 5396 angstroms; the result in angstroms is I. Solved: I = 1.10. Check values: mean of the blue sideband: 13.6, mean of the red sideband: 12.2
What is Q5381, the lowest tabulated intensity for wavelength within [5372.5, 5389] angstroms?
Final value 11.21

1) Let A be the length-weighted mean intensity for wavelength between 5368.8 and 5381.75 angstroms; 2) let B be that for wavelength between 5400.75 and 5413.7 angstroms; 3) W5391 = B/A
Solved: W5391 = 1.01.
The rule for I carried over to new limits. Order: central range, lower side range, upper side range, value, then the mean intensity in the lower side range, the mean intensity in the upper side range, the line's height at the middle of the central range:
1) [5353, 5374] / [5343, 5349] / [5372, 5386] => -0.9 angstroms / 12.4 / 12.3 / 12.4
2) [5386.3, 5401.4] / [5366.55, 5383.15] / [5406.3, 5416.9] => 0.1 angstroms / 12.2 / 12.6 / 12.4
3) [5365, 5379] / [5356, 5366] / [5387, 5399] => 0.8 angstroms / 13.5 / 12.3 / 13.1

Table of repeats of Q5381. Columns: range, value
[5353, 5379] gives 11.26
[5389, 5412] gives 10.66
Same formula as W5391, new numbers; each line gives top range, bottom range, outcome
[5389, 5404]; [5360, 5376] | 0.96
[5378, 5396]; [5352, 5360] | 0.90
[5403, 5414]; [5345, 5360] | 0.95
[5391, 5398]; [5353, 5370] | 0.88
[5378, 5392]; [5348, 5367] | 0.95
